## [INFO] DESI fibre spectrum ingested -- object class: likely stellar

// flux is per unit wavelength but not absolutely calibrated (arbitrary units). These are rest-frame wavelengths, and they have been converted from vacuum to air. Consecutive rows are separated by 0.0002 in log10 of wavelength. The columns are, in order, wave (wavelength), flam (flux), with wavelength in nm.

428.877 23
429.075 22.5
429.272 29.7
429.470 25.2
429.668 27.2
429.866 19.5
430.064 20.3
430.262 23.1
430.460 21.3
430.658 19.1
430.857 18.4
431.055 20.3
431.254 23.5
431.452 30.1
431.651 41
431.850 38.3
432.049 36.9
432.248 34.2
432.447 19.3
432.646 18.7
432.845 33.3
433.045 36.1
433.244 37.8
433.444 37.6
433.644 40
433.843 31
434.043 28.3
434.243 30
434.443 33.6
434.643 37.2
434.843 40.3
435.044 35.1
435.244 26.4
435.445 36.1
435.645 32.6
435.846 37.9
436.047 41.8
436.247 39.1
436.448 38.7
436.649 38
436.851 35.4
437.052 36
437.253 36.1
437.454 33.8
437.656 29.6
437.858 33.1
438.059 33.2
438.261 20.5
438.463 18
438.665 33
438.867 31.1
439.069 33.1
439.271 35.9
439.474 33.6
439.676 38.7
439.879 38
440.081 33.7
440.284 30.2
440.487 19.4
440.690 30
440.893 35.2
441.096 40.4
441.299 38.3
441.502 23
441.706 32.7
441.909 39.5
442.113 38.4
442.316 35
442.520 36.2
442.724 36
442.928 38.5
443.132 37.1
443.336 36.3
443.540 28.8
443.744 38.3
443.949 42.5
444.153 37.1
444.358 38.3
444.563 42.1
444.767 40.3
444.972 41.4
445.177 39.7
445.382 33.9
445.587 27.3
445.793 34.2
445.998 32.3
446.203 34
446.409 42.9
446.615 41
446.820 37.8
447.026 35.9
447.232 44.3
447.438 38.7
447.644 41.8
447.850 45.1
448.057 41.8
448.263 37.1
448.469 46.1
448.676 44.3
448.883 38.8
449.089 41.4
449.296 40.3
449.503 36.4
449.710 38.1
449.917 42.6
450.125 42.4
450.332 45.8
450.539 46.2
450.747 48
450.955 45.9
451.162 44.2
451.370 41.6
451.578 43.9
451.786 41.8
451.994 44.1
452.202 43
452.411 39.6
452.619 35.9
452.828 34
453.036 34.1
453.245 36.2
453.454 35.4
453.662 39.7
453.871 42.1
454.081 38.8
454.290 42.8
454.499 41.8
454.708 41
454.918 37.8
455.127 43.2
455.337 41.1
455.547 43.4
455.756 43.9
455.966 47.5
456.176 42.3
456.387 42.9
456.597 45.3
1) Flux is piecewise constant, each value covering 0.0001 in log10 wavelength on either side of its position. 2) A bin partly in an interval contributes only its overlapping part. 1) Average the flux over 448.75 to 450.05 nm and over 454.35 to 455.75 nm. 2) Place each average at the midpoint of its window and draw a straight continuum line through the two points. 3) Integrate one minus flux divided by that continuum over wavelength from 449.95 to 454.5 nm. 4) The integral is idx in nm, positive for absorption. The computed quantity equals -0.06 nm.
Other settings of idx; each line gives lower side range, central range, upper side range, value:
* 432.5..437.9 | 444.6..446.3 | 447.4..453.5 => 0.15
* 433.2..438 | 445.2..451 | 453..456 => -0.20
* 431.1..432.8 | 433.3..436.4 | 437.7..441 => -0.49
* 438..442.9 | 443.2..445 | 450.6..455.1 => -0.16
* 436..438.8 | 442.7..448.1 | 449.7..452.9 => 0.07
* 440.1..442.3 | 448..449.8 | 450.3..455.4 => -0.10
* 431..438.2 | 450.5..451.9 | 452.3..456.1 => -0.20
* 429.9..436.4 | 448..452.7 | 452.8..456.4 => -0.43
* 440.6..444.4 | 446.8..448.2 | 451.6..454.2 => -0.13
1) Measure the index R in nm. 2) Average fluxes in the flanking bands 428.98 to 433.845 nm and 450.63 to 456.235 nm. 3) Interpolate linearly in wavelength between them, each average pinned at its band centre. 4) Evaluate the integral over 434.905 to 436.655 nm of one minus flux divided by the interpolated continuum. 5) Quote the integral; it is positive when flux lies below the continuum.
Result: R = -0.31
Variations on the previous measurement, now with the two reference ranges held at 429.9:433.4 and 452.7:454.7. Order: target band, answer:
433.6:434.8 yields -0.18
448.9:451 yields -0.33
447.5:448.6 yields -0.20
